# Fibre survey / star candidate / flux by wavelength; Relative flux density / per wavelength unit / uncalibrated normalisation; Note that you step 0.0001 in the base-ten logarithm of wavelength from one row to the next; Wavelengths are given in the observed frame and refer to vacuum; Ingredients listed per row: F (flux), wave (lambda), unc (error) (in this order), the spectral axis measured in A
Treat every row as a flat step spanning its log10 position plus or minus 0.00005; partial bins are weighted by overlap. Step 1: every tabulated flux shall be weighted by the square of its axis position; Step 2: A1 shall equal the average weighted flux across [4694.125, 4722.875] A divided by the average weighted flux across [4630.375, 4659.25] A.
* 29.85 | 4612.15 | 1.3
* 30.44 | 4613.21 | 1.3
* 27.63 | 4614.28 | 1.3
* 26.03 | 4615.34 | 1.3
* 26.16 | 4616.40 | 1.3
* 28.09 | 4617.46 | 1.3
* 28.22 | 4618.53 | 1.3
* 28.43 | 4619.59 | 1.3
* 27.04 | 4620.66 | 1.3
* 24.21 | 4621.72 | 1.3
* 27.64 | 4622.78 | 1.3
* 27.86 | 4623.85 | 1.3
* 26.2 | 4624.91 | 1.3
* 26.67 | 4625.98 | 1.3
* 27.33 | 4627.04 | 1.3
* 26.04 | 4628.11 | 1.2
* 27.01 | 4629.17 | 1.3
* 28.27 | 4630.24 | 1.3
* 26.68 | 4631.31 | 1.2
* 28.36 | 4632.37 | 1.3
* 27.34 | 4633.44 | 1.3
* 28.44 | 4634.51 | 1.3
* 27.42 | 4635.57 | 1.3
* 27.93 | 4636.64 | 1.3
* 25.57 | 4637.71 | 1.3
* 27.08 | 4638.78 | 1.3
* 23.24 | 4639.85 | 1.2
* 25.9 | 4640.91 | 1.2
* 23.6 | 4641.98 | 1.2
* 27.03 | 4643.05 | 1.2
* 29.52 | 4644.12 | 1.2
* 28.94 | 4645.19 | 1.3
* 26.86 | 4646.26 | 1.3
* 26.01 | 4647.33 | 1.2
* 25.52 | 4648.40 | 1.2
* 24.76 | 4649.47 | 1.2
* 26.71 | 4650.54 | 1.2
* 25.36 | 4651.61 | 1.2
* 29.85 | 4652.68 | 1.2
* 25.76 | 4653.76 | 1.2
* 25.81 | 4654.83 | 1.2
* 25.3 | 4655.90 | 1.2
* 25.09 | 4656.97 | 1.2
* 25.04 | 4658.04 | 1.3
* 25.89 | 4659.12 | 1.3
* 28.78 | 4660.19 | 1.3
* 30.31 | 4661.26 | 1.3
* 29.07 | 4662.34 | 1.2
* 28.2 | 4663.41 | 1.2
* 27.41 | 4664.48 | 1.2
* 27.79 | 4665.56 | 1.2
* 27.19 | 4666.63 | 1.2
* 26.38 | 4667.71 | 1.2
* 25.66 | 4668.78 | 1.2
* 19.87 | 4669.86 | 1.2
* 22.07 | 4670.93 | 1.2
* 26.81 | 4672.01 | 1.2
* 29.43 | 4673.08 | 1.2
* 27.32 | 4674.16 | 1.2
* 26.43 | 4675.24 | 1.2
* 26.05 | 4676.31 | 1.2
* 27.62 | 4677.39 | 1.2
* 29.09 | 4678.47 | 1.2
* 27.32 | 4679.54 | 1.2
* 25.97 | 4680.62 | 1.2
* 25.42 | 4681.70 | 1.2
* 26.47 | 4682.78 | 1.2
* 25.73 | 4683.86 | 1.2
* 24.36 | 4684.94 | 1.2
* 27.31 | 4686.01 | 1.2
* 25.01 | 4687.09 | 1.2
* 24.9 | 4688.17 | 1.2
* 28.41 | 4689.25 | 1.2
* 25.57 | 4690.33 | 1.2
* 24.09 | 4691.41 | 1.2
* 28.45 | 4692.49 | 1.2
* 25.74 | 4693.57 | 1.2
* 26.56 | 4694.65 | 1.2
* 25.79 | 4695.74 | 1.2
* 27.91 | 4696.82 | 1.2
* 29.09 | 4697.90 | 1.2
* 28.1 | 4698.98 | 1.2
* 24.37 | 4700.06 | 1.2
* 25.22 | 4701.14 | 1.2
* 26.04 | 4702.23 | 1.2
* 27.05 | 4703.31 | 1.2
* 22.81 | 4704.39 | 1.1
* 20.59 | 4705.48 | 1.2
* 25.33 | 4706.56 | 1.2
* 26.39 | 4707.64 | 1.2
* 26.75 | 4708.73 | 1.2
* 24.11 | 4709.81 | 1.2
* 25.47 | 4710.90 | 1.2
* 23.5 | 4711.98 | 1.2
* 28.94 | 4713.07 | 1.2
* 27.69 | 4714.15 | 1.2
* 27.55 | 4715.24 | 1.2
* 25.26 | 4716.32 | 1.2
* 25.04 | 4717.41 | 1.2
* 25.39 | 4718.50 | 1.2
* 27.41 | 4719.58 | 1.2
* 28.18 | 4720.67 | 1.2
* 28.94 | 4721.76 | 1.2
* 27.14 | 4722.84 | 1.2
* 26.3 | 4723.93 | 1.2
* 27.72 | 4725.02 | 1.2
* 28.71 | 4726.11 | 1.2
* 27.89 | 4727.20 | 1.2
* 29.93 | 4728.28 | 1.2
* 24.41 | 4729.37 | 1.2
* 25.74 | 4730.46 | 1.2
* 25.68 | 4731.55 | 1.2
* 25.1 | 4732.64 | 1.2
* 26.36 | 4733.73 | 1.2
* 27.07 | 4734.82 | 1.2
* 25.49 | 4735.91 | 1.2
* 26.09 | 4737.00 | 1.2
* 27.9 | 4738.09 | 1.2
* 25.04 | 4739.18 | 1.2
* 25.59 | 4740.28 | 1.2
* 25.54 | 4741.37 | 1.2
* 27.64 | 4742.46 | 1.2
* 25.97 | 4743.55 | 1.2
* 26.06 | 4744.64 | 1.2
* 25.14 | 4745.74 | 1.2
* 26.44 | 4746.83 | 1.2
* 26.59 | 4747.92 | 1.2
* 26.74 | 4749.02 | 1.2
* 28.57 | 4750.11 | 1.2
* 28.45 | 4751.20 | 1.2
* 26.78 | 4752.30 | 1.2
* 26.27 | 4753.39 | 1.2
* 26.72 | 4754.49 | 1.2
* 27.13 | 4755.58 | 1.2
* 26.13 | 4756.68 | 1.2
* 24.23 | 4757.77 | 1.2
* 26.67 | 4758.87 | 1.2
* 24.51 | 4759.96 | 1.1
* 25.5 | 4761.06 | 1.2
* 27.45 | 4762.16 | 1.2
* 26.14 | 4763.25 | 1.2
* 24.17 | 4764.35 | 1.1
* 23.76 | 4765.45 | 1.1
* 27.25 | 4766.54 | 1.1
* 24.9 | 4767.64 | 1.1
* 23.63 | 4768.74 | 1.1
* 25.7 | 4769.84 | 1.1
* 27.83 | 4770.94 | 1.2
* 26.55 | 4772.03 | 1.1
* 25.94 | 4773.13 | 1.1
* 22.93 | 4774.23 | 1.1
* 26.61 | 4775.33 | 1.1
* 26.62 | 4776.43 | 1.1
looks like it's 1.01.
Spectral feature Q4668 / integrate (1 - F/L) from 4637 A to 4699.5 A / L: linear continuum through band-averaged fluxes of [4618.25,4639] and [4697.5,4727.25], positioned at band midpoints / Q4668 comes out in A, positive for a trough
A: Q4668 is 0.6 A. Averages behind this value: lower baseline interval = 27.2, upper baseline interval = 26.3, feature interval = 26.5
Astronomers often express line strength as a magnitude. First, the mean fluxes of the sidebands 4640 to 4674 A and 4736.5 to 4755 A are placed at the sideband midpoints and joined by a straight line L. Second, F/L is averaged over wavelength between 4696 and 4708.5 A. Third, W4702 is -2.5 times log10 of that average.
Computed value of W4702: 0.03 mag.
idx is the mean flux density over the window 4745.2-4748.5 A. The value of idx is 26.1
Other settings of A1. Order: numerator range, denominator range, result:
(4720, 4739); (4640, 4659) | 1.06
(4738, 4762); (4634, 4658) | 1.04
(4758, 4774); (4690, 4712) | 1.02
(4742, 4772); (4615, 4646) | 1.02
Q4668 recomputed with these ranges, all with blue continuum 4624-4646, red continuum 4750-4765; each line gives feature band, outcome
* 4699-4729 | 0.21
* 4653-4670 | 0.08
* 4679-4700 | 0.20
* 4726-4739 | -0.09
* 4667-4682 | 0.33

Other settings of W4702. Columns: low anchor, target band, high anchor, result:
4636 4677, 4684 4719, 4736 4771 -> 0.017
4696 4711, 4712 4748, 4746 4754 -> -0.007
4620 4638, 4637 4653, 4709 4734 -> 0.026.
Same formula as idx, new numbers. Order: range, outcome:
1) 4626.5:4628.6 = 26.7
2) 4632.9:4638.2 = 27.3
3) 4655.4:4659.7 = 25.4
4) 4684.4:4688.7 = 25.4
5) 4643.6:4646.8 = 28.4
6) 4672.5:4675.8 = 27.7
